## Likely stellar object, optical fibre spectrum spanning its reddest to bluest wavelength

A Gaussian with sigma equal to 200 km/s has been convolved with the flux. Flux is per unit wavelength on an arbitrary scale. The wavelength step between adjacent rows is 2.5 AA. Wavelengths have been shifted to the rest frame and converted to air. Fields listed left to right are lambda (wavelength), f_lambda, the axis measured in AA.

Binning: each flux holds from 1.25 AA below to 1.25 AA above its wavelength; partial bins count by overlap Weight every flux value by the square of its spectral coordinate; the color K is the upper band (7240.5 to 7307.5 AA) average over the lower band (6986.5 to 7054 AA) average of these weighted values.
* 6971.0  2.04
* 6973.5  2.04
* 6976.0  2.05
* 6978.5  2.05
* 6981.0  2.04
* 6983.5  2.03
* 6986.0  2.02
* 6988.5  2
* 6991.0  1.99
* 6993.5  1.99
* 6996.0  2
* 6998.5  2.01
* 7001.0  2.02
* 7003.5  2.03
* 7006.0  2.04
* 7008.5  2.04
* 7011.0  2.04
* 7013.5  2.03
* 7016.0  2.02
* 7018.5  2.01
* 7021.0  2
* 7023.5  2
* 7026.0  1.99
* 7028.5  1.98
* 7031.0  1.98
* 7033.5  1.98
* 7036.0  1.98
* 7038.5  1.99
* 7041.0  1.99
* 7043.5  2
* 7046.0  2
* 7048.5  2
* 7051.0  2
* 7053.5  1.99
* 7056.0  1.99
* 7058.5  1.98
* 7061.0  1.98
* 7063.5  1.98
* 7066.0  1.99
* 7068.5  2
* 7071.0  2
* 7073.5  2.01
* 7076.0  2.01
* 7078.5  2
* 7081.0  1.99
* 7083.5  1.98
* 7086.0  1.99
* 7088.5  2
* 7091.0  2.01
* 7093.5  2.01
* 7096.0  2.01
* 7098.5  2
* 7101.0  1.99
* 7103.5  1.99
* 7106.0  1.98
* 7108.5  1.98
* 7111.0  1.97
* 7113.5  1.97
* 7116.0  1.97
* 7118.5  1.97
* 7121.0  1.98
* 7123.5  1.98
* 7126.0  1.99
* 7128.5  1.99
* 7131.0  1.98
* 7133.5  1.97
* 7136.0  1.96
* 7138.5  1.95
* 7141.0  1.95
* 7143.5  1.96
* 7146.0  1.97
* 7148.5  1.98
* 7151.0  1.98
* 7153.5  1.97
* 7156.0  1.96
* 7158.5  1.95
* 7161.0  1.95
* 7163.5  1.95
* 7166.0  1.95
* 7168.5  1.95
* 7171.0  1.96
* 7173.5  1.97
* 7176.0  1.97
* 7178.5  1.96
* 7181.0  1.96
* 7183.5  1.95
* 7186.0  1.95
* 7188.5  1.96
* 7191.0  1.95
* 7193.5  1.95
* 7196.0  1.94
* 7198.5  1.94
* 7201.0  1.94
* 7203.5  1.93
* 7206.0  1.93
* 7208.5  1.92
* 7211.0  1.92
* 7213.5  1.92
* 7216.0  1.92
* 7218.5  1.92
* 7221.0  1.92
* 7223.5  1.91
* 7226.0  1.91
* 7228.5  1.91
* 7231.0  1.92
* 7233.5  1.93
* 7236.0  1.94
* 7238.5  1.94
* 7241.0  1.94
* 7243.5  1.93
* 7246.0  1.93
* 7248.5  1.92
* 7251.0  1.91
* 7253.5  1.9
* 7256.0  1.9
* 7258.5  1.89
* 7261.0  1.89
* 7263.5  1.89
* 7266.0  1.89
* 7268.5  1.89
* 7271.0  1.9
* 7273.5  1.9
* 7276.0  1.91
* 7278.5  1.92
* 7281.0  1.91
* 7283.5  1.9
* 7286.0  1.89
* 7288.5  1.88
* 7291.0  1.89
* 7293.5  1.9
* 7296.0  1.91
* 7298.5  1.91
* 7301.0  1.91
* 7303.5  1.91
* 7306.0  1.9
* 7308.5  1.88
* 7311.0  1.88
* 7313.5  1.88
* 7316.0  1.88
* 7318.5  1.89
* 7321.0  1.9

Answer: 1.02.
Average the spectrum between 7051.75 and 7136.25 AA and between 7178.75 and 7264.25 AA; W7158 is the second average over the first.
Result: 0.97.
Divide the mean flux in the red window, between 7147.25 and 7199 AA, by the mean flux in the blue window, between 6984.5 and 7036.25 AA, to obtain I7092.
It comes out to 0.97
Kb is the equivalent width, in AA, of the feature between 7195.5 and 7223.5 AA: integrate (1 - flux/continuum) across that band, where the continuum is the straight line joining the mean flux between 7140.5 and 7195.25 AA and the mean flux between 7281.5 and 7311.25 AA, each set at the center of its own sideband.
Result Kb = 0.19 AA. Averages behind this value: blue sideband 1.96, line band 1.93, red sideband 1.9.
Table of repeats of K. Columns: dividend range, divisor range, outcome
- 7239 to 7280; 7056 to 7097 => 1.01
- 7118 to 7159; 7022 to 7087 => 1.01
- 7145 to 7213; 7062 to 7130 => 1.00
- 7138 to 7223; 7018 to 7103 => 1.01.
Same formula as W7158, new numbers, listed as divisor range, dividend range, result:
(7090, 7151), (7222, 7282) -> 0.97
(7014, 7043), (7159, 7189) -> 0.98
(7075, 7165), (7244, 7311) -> 0.96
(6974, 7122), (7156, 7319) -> 0.96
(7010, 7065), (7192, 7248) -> 0.97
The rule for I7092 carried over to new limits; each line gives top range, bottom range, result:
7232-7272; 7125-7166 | 0.97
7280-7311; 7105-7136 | 0.96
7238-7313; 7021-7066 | 0.96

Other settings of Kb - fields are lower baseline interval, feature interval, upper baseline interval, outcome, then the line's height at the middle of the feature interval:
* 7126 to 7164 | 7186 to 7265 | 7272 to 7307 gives 0.3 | 1.93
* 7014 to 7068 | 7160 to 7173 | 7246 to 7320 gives -0.1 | 1.94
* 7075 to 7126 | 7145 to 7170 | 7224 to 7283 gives 0.0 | 1.96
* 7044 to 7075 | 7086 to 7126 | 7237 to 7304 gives -0.3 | 1.97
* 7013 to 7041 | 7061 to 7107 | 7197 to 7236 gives -0.5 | 1.97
